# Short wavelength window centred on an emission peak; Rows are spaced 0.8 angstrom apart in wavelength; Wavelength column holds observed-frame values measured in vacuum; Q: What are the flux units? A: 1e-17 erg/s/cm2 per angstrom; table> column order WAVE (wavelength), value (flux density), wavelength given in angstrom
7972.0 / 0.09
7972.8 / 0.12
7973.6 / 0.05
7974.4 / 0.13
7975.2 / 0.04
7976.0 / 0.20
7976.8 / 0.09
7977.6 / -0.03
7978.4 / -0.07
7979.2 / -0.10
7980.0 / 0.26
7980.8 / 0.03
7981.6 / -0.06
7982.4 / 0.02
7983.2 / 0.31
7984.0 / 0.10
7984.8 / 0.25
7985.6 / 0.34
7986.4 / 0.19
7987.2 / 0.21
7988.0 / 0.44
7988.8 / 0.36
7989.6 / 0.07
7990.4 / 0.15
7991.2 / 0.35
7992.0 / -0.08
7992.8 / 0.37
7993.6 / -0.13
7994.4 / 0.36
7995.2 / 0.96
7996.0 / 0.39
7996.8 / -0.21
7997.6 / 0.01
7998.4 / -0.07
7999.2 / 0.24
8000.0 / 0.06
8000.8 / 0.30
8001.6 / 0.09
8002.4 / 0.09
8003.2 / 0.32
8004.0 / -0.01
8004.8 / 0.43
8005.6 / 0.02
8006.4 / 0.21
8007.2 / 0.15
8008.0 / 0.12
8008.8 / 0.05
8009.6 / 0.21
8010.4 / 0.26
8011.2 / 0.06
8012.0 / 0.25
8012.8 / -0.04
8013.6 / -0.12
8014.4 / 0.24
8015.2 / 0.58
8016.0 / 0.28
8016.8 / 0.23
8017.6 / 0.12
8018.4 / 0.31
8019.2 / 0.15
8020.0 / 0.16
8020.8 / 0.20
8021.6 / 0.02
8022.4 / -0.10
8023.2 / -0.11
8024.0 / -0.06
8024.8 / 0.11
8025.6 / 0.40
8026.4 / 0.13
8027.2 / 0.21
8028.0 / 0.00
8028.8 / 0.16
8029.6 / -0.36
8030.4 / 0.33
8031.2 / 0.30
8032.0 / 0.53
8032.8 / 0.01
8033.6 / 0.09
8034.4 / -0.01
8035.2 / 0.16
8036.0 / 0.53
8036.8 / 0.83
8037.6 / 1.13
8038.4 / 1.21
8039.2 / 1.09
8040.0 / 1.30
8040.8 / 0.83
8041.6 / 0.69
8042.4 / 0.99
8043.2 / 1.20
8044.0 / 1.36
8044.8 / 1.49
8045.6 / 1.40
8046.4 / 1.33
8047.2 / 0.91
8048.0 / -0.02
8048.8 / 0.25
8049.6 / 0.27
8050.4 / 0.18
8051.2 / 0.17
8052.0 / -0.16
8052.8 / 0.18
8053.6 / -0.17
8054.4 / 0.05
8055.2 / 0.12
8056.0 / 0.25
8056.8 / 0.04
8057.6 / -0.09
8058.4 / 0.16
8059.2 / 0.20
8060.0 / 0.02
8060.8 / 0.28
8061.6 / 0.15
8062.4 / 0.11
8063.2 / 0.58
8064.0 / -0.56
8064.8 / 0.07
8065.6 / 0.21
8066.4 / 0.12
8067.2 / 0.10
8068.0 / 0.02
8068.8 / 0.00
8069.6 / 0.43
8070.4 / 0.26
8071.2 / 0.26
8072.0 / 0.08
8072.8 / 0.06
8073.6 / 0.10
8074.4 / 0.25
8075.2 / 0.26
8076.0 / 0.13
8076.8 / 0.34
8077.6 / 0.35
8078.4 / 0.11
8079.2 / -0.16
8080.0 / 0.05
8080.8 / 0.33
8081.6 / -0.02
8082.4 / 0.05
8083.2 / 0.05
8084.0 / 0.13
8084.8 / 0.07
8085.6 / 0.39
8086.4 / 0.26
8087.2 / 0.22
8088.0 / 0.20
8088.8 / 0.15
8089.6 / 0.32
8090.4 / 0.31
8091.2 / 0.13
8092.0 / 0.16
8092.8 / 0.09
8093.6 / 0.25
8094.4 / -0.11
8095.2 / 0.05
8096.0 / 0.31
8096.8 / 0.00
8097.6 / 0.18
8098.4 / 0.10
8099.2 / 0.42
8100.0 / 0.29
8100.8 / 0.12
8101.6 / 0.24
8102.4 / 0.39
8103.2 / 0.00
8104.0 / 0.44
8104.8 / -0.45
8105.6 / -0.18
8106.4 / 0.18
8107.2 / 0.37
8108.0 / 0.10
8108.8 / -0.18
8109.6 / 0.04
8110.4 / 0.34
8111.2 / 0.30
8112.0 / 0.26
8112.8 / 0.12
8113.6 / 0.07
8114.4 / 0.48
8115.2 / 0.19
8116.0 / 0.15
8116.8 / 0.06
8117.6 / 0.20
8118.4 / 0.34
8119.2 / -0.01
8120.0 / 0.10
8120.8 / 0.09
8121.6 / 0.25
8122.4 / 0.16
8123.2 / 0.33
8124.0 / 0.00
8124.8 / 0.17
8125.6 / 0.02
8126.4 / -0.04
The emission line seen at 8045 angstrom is [O II]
